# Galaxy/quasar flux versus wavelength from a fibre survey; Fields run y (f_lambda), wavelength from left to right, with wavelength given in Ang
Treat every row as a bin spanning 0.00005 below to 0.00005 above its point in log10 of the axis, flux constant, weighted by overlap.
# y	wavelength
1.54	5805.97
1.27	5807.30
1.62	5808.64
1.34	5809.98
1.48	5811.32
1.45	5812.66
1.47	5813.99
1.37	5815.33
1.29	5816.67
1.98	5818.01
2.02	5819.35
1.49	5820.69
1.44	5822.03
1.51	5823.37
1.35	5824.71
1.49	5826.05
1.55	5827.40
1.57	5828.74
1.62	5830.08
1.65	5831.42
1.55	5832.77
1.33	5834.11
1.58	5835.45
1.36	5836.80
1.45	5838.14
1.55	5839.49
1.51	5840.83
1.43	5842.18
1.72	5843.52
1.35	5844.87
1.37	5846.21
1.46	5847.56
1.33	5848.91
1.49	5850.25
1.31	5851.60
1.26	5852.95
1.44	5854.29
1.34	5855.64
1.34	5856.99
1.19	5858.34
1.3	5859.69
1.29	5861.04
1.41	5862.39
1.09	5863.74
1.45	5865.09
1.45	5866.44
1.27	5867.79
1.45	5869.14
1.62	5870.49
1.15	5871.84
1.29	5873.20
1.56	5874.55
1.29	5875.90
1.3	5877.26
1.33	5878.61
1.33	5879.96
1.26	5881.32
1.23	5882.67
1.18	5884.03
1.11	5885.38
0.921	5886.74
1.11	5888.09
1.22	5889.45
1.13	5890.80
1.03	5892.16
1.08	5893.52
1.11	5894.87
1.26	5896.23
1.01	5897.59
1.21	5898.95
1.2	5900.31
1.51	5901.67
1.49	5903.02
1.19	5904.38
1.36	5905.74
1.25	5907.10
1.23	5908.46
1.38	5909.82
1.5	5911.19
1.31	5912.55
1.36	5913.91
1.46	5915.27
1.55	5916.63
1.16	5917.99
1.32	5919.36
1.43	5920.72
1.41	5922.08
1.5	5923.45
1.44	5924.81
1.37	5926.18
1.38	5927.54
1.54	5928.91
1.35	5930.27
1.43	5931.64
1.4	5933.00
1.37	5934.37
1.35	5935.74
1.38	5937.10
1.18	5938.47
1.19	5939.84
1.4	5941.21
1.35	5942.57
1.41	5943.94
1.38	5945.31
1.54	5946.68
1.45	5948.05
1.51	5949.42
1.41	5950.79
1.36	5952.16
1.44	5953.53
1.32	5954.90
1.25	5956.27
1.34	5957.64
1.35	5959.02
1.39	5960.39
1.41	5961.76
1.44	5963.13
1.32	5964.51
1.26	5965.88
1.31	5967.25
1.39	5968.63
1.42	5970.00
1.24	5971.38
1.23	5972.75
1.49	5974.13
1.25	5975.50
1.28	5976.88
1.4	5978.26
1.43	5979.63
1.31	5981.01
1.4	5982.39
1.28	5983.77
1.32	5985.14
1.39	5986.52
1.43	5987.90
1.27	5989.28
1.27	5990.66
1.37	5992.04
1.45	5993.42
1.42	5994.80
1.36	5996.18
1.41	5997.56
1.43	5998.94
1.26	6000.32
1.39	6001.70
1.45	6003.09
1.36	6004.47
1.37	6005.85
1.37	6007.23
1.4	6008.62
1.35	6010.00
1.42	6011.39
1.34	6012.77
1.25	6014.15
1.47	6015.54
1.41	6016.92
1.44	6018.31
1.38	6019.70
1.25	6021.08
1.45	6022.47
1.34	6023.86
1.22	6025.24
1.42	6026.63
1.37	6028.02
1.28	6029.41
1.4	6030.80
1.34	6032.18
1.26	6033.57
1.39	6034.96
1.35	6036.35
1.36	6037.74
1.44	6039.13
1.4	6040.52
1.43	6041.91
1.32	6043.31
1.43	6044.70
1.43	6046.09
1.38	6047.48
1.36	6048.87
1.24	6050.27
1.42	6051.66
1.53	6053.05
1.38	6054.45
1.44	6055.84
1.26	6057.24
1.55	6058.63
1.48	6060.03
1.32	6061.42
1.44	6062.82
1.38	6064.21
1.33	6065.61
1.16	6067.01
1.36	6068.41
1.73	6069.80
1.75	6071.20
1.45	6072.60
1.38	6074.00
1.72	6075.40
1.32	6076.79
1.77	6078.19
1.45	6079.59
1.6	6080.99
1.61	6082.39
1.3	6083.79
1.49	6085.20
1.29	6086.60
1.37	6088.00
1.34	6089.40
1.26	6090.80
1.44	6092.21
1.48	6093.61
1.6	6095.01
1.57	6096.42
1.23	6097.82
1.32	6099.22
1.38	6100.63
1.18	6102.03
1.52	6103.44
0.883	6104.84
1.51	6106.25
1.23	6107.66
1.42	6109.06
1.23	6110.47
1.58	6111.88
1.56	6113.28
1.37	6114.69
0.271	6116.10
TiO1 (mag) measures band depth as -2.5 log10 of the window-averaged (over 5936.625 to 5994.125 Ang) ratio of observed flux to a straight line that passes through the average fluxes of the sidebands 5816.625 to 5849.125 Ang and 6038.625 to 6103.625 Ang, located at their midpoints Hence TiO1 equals 0.09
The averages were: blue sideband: 1.52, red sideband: 1.43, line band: 1.36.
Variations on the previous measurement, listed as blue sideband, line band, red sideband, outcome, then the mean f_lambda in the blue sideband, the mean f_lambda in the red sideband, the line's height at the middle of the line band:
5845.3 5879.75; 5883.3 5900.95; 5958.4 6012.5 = 0.21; 1.35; 1.36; 1.35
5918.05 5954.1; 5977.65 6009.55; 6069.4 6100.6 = 0.04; 1.39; 1.47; 1.42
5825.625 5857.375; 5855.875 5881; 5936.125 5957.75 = 0.08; 1.46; 1.37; 1.44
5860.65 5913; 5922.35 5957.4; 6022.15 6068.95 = -0.07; 1.27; 1.37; 1.3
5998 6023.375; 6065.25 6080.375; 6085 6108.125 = -0.10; 1.38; 1.36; 1.36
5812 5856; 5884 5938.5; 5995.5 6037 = 0.11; 1.49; 1.36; 1.44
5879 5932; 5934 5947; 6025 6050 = -0.03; 1.29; 1.37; 1.31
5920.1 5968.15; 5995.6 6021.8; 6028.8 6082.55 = 0.03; 1.38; 1.43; 1.41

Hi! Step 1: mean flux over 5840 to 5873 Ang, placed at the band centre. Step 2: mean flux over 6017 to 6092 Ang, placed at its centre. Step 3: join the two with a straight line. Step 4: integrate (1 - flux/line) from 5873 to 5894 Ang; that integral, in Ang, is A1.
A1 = 2.58 Ang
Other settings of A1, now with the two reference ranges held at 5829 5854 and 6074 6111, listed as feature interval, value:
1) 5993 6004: 0.3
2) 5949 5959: 0.5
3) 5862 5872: 0.6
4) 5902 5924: 1.2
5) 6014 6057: 1.3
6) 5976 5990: 0.8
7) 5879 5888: 1.7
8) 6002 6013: 0.3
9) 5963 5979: 1.1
